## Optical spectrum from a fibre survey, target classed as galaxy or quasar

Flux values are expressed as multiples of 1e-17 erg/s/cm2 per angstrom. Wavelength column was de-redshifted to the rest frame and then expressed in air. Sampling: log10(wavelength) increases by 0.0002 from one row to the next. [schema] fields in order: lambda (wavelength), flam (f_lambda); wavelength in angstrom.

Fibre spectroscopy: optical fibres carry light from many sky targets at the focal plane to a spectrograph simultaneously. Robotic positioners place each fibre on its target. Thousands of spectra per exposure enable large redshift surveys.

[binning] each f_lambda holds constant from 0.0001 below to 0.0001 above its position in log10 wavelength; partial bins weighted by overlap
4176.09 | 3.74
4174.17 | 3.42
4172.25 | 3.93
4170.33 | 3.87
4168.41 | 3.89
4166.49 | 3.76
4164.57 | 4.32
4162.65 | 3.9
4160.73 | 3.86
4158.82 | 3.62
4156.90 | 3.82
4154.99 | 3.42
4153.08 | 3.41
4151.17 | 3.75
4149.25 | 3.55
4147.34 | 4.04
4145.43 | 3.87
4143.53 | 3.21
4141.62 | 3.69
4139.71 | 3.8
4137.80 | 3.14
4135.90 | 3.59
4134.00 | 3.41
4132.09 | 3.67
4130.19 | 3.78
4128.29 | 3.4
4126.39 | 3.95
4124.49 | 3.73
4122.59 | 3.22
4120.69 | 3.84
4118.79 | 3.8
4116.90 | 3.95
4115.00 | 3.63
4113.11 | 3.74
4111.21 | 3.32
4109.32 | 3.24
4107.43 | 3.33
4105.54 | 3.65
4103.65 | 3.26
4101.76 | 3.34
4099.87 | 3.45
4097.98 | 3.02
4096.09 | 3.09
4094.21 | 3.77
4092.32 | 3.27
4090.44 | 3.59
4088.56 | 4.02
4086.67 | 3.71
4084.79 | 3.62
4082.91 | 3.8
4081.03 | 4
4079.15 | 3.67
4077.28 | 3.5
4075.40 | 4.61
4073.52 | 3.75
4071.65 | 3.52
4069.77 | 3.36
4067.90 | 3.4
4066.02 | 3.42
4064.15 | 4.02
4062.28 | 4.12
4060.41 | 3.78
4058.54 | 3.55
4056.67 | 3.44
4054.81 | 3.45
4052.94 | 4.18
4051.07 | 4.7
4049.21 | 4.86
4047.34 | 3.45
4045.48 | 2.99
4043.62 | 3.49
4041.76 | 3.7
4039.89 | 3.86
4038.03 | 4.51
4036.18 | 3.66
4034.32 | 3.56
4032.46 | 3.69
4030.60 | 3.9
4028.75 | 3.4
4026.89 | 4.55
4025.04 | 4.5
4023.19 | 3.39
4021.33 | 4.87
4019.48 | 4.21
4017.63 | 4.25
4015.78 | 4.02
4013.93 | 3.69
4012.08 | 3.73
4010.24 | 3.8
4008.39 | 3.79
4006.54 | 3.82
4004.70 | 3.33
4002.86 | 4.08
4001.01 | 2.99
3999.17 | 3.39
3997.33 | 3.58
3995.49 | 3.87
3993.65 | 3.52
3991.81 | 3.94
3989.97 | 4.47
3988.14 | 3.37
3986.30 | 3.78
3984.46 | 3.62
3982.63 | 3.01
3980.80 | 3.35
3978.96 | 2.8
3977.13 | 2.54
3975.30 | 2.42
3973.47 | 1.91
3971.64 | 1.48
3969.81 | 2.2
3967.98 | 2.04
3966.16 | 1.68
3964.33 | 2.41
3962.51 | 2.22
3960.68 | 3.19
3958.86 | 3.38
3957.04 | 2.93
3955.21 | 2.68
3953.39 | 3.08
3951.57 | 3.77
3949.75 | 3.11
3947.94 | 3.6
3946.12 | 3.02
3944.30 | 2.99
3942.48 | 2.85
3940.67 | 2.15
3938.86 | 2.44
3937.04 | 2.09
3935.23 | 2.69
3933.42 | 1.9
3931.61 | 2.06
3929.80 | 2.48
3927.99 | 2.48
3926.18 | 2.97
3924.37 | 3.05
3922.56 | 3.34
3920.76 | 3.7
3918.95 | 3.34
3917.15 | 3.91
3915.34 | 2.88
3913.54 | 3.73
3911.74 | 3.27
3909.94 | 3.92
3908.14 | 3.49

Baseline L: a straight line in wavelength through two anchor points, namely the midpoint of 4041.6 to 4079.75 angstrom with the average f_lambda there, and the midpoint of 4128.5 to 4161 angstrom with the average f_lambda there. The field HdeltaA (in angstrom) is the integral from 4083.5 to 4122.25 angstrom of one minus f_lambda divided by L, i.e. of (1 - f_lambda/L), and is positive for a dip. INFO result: 1.7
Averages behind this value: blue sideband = 3.76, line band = 3.53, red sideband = 3.62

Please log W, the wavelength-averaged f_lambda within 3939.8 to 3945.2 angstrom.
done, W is 2.67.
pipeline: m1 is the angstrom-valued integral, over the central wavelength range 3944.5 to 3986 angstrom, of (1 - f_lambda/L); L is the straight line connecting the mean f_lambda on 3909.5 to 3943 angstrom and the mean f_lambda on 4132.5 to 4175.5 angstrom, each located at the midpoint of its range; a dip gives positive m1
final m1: 3.59 angstrom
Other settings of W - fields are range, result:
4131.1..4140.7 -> 3.52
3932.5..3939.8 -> 2.28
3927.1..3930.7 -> 2.48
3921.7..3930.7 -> 2.86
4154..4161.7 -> 3.68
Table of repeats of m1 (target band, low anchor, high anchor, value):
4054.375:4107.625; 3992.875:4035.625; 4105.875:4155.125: 1.2 angstrom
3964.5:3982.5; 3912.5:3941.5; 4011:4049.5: 5.5 angstrom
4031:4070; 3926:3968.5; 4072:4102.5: -4.6 angstrom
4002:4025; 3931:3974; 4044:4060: -4.1 angstrom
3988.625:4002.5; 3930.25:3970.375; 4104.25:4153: -3.8 angstrom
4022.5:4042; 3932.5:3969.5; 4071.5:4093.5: -3.1 angstrom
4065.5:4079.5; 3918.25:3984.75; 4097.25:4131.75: -1.4 angstrom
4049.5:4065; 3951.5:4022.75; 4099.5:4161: -2.4 angstrom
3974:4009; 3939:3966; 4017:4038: 0.5 angstrom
